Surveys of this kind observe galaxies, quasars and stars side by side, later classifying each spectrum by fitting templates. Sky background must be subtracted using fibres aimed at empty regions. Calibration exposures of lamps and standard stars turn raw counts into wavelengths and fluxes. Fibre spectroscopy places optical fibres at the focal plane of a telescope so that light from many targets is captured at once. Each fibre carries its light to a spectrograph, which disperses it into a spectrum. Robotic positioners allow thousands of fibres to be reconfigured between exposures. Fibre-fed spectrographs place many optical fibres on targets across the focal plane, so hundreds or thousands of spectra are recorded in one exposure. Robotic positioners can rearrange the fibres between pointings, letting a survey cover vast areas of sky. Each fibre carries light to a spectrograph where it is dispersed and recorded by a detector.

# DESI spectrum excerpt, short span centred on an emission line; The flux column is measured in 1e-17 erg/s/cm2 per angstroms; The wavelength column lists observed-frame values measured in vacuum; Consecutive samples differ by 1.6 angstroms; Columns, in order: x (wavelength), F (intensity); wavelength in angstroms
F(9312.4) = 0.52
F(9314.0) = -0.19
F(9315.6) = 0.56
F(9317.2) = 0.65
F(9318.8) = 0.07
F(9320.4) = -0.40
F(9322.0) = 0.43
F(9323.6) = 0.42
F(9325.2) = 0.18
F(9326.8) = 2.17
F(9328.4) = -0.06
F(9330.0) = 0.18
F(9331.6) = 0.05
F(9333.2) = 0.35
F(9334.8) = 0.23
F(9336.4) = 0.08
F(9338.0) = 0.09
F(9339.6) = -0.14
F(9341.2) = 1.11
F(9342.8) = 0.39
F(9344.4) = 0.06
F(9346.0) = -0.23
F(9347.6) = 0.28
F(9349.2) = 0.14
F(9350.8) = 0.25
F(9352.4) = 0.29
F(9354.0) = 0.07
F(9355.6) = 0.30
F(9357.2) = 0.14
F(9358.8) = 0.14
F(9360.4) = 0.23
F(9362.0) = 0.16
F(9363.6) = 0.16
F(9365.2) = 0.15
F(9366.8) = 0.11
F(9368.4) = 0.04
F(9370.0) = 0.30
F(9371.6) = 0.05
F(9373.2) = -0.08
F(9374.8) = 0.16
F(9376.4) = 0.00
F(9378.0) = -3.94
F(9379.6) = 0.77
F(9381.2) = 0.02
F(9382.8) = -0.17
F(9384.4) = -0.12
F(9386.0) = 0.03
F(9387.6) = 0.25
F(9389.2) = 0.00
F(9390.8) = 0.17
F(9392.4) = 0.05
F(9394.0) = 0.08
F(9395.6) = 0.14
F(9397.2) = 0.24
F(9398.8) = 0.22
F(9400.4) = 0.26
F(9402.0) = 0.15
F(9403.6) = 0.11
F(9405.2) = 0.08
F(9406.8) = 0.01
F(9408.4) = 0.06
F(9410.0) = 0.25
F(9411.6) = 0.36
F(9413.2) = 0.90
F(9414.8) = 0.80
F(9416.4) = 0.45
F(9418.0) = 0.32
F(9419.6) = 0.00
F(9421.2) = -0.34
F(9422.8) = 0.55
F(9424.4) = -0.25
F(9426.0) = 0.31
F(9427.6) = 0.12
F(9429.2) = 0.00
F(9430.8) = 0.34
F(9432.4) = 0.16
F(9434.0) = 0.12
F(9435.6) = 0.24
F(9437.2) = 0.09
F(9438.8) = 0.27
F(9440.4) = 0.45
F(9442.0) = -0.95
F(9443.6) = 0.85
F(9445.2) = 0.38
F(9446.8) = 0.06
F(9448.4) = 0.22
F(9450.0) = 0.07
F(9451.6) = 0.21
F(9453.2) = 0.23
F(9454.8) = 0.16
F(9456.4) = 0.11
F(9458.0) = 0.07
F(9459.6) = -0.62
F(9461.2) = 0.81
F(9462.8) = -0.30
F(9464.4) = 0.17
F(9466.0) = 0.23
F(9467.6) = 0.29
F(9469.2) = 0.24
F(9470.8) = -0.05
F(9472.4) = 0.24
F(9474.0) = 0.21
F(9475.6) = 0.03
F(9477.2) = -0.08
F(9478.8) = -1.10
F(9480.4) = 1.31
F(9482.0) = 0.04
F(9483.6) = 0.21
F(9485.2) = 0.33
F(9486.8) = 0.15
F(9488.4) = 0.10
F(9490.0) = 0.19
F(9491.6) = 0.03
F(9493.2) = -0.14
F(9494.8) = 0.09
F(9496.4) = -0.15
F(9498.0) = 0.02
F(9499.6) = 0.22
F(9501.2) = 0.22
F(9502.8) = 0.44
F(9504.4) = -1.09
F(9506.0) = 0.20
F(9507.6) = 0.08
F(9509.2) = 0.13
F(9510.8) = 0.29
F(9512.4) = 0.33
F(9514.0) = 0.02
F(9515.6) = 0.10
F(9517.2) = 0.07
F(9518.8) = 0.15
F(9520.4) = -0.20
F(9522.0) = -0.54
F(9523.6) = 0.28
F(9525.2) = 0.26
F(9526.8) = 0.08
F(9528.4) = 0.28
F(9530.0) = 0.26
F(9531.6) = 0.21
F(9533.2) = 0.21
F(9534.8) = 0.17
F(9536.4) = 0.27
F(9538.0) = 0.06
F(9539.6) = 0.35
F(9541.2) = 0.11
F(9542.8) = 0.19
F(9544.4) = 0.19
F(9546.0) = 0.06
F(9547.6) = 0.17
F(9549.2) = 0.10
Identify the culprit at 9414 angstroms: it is [O III]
